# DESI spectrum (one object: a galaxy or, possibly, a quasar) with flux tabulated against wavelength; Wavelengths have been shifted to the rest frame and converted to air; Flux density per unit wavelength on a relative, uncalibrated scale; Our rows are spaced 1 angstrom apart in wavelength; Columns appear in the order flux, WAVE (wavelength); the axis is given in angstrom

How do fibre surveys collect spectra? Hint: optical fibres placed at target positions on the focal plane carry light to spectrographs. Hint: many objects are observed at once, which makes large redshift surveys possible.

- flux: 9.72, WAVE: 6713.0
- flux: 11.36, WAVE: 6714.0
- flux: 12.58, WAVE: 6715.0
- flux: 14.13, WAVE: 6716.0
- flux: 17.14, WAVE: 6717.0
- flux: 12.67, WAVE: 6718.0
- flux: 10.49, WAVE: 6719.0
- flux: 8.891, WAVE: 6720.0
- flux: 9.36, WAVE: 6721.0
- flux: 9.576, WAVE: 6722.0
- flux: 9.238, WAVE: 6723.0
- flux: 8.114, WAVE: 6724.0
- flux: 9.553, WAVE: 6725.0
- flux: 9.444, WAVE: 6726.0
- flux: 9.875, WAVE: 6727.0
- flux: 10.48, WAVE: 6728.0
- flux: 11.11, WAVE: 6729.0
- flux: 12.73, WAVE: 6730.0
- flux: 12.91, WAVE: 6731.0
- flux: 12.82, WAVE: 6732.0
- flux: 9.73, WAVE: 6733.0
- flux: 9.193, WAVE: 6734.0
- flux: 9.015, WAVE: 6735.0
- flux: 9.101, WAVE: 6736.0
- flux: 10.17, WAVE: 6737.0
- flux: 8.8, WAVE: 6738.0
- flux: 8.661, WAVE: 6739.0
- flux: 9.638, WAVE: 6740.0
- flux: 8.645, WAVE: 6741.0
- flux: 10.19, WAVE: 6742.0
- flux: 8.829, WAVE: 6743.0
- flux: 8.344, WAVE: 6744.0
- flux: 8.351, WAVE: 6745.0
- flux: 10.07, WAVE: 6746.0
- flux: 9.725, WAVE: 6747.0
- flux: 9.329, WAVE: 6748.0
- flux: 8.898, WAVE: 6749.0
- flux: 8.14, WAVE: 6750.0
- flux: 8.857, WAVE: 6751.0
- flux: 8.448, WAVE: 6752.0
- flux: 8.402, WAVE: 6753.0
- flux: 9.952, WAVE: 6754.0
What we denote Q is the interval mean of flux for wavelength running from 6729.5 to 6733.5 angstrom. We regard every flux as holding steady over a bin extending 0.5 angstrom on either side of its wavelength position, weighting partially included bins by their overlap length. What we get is 12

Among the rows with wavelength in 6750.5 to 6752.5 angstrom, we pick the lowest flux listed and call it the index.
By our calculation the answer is 8.448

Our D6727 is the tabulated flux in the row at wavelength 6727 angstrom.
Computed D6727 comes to 9.875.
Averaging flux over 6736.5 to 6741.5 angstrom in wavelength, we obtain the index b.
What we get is 9.18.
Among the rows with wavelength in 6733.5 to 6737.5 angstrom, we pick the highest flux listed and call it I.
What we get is 10.17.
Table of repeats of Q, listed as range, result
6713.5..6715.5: 12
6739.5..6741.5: 9.14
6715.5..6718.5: 14.6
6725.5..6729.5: 10.2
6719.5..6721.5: 9.13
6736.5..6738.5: 9.48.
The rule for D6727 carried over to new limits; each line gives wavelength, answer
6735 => 9.015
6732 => 12.82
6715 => 12.58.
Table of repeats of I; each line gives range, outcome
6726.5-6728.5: 10.48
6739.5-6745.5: 10.19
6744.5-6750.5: 10.07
